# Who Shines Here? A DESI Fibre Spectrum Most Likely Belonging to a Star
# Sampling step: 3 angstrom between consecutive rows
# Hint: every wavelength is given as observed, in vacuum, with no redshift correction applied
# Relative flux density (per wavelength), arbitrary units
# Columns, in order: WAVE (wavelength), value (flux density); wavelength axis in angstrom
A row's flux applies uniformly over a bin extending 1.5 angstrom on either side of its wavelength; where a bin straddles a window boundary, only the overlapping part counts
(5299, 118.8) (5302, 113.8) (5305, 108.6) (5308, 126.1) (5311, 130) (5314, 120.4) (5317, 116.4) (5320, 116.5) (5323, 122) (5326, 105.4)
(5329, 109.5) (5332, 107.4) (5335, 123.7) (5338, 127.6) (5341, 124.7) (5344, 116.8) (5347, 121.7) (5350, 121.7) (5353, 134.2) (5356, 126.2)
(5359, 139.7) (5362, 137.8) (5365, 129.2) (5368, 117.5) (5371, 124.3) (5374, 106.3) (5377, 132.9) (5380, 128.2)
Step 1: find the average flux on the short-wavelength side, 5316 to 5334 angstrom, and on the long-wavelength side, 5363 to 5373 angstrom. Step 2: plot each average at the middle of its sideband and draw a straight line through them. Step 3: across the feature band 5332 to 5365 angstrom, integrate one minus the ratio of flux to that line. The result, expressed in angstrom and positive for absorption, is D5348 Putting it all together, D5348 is -2.2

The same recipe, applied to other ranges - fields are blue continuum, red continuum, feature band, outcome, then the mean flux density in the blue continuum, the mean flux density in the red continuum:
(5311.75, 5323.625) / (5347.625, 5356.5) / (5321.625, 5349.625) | 1.3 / 119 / 127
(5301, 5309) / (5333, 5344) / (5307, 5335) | 0.5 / 116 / 123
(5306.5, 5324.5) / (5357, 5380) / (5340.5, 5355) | 0.1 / 122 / 127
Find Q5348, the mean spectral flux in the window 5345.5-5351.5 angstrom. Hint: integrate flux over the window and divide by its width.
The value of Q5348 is 122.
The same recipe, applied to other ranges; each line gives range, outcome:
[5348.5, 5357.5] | 127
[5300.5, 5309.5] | 116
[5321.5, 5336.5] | 114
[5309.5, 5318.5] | 122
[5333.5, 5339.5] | 126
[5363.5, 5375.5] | 119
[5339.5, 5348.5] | 121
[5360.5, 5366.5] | 134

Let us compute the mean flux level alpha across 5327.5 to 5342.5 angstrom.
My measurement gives 119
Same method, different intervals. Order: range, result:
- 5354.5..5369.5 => 130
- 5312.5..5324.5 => 119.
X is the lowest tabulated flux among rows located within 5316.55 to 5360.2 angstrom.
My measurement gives 105.4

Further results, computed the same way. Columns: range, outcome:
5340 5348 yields 116.8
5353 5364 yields 126.2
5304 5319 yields 108.6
